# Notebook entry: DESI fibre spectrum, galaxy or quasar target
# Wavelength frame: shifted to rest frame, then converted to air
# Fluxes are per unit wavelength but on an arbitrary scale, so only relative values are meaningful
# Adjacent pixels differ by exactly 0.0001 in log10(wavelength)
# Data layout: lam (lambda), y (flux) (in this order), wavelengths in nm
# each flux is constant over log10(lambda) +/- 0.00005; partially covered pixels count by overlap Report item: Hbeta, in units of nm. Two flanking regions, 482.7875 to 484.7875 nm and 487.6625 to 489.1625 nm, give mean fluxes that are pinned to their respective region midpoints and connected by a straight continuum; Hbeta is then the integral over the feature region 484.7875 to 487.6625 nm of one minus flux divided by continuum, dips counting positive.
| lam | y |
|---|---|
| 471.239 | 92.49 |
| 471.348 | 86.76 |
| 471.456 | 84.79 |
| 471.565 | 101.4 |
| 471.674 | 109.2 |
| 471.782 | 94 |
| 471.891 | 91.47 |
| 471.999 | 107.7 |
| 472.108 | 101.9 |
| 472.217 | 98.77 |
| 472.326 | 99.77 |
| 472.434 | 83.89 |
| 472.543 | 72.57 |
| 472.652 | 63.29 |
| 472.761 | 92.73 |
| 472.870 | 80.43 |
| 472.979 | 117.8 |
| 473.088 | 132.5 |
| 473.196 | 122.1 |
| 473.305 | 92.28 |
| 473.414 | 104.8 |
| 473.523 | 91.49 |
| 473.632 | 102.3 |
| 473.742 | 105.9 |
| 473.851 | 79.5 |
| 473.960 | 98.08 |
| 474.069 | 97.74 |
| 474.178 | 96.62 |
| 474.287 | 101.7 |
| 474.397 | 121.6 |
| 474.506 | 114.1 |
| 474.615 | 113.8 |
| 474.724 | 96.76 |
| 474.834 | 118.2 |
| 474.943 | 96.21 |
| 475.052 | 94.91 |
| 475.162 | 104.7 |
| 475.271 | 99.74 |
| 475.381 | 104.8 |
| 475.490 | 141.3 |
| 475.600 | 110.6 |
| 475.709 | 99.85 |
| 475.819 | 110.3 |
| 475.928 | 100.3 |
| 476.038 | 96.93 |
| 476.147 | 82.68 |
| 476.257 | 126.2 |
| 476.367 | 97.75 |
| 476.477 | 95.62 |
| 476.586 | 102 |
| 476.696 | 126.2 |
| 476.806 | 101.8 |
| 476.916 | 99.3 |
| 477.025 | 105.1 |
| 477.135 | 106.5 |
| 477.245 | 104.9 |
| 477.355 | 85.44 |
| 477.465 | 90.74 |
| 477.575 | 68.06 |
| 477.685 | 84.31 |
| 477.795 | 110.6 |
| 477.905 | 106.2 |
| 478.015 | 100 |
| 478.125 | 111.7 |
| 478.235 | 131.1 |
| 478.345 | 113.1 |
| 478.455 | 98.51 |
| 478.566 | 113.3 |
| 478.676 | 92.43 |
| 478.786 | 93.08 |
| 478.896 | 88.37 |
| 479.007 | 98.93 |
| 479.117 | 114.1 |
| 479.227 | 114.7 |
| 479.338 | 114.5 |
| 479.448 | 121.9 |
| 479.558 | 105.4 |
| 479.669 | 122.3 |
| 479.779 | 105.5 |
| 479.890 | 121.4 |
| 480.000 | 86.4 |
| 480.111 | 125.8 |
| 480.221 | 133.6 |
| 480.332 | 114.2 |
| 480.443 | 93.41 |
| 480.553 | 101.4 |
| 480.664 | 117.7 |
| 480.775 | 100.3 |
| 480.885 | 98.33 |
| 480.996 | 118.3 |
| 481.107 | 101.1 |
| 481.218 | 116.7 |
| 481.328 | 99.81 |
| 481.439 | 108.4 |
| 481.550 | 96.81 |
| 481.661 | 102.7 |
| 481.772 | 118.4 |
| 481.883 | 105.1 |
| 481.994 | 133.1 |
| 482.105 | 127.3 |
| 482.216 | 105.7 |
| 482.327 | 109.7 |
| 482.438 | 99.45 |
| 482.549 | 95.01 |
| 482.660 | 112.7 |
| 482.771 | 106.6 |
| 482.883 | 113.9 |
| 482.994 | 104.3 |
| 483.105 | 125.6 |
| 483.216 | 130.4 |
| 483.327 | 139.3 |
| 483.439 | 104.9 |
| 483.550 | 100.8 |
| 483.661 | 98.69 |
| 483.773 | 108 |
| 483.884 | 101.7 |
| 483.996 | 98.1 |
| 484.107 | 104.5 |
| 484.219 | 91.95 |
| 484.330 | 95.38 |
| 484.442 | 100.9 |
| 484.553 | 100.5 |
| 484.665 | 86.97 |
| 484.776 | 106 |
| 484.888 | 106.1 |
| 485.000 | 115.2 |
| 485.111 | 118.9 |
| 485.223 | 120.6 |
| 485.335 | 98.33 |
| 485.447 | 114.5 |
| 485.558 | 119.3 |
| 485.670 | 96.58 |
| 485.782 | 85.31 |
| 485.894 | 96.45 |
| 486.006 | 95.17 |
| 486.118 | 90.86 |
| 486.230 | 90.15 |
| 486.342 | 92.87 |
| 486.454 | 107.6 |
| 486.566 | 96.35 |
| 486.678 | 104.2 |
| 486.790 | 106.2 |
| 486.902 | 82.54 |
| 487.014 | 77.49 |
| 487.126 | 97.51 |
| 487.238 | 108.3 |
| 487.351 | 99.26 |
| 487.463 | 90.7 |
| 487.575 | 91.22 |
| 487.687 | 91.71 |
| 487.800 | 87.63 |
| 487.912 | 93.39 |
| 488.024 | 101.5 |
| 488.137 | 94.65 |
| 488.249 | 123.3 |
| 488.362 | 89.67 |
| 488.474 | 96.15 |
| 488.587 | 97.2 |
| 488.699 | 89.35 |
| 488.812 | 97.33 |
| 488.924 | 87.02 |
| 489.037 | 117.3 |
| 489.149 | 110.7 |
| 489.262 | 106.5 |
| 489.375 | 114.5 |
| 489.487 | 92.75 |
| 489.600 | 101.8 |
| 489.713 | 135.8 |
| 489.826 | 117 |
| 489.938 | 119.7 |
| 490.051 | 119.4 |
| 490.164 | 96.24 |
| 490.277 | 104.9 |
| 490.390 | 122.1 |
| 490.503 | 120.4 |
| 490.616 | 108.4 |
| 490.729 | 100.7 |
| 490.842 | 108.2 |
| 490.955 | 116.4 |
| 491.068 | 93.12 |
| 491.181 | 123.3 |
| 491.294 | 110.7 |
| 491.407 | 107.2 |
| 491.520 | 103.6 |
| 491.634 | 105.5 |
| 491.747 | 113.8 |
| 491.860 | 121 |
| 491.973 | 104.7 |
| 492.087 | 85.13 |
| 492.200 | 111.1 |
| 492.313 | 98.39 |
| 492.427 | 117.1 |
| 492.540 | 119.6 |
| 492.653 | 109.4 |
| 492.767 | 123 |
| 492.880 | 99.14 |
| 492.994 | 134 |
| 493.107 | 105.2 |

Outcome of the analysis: 0.056 nm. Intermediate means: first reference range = 106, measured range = 100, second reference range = 98.1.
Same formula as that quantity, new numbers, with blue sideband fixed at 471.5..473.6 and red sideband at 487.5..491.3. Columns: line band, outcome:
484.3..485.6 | -0.05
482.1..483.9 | -0.14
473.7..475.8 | -0.14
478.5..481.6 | -0.21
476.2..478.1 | -0.02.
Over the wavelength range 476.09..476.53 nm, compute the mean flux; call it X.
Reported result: 100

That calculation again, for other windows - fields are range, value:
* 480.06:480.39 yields 124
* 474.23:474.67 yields 113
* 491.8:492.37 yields 104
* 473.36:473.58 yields 98.2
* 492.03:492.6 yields 106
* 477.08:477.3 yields 106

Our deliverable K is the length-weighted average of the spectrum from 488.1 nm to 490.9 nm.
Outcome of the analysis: 107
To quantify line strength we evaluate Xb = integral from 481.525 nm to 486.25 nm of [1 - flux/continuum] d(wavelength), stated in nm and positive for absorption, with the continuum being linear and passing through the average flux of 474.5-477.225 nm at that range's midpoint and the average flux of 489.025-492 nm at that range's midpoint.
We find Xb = 0.09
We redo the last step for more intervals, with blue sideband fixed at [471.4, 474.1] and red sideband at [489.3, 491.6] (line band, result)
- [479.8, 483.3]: -0.23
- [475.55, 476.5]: -0.03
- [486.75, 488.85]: 0.26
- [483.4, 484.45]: 0.05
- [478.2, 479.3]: -0.04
